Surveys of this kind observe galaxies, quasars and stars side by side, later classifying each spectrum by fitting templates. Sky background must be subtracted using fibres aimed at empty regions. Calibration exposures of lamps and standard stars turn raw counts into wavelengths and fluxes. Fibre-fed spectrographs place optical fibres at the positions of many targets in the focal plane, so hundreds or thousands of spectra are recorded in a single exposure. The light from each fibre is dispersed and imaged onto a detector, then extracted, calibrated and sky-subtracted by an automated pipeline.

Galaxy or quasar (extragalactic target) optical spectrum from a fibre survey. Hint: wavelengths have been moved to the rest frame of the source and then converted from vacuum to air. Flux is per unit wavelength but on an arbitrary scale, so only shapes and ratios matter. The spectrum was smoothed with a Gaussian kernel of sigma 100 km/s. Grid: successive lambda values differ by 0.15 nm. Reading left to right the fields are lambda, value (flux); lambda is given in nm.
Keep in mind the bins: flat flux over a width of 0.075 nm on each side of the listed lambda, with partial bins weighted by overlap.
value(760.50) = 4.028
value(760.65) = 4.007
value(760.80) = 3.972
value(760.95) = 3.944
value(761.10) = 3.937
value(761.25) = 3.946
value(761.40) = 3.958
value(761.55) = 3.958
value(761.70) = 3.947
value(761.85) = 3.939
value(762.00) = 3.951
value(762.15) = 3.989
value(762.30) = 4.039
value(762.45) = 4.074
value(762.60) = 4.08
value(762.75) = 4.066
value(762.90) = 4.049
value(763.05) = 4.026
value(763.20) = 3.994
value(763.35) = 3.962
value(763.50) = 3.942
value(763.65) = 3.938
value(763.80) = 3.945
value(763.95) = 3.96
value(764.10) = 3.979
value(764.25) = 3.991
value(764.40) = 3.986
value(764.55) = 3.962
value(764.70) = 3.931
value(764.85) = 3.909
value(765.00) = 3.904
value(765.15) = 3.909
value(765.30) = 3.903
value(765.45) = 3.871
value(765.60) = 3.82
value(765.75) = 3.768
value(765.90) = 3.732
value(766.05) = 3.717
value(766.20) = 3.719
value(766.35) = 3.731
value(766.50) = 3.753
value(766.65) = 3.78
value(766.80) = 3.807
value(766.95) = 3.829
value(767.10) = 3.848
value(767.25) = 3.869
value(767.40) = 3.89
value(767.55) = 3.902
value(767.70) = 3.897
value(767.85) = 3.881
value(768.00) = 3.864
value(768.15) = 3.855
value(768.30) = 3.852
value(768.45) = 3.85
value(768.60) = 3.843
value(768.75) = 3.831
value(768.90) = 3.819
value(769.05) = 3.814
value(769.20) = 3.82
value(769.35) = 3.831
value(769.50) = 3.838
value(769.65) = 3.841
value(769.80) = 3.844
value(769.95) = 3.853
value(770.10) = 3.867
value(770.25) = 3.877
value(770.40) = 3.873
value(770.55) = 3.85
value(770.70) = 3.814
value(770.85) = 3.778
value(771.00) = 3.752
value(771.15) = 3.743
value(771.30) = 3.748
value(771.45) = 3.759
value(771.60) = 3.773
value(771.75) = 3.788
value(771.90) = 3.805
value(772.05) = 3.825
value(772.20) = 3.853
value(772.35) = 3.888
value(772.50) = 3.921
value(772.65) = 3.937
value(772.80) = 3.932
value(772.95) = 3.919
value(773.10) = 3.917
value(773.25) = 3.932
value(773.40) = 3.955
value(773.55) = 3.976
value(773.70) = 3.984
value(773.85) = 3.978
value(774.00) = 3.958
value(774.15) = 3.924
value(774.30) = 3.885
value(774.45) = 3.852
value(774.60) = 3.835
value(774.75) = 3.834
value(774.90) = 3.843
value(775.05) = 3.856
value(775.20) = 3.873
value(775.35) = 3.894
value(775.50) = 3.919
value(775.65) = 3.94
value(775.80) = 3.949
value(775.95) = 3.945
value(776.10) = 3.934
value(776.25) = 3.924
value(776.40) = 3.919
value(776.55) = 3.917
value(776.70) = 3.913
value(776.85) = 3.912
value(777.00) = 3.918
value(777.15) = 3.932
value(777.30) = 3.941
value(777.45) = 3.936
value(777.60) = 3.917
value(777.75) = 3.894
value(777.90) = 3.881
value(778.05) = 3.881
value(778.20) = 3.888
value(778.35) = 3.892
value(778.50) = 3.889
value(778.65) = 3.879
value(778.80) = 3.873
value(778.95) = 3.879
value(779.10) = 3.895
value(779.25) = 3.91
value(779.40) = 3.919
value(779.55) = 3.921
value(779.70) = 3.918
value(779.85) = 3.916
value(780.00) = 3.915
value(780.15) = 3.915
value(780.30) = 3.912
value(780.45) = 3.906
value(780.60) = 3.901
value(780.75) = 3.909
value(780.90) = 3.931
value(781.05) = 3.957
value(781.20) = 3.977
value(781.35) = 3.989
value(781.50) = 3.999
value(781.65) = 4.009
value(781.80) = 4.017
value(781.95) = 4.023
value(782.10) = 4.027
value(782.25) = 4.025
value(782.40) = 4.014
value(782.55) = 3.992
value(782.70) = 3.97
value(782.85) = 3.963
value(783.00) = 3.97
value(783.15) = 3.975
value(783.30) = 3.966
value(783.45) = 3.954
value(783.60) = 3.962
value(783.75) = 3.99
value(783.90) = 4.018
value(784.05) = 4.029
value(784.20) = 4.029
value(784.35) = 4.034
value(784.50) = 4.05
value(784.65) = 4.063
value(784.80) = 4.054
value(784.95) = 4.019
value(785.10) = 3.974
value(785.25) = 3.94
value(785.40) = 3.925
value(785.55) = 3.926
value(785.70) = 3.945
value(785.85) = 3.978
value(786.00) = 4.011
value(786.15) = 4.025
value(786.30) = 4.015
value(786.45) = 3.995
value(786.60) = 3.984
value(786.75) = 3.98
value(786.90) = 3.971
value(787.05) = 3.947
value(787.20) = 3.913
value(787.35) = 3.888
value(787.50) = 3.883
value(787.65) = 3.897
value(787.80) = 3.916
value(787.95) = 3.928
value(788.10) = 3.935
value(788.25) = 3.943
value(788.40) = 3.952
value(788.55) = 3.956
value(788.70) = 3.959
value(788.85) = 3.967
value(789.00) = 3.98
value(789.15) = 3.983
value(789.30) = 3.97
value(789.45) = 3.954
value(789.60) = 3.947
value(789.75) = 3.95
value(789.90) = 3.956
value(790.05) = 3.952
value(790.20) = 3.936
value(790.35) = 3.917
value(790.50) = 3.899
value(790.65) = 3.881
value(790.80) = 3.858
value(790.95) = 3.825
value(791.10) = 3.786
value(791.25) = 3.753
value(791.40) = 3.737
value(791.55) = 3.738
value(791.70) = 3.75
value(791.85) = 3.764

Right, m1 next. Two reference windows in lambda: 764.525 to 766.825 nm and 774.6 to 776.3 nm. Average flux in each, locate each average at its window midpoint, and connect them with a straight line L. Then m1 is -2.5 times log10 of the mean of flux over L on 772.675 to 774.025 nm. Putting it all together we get -0.02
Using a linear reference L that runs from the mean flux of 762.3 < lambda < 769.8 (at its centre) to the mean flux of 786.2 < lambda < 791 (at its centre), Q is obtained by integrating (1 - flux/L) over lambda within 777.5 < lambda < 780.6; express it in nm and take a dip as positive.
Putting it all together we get 0.013 nm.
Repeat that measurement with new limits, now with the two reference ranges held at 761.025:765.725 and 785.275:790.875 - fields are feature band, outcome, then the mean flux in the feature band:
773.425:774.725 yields 0.01 nm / 3.92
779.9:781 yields 0.01 nm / 3.91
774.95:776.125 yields 0.01 nm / 3.91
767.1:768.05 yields 0.02 nm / 3.88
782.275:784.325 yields -0.02 nm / 3.99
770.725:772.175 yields 0.07 nm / 3.78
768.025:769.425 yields 0.04 nm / 3.84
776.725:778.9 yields 0.03 nm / 3.9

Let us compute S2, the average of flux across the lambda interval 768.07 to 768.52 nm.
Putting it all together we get 3.85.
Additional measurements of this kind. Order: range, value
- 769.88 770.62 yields 3.86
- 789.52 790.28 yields 3.95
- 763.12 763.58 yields 3.97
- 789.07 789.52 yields 3.97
